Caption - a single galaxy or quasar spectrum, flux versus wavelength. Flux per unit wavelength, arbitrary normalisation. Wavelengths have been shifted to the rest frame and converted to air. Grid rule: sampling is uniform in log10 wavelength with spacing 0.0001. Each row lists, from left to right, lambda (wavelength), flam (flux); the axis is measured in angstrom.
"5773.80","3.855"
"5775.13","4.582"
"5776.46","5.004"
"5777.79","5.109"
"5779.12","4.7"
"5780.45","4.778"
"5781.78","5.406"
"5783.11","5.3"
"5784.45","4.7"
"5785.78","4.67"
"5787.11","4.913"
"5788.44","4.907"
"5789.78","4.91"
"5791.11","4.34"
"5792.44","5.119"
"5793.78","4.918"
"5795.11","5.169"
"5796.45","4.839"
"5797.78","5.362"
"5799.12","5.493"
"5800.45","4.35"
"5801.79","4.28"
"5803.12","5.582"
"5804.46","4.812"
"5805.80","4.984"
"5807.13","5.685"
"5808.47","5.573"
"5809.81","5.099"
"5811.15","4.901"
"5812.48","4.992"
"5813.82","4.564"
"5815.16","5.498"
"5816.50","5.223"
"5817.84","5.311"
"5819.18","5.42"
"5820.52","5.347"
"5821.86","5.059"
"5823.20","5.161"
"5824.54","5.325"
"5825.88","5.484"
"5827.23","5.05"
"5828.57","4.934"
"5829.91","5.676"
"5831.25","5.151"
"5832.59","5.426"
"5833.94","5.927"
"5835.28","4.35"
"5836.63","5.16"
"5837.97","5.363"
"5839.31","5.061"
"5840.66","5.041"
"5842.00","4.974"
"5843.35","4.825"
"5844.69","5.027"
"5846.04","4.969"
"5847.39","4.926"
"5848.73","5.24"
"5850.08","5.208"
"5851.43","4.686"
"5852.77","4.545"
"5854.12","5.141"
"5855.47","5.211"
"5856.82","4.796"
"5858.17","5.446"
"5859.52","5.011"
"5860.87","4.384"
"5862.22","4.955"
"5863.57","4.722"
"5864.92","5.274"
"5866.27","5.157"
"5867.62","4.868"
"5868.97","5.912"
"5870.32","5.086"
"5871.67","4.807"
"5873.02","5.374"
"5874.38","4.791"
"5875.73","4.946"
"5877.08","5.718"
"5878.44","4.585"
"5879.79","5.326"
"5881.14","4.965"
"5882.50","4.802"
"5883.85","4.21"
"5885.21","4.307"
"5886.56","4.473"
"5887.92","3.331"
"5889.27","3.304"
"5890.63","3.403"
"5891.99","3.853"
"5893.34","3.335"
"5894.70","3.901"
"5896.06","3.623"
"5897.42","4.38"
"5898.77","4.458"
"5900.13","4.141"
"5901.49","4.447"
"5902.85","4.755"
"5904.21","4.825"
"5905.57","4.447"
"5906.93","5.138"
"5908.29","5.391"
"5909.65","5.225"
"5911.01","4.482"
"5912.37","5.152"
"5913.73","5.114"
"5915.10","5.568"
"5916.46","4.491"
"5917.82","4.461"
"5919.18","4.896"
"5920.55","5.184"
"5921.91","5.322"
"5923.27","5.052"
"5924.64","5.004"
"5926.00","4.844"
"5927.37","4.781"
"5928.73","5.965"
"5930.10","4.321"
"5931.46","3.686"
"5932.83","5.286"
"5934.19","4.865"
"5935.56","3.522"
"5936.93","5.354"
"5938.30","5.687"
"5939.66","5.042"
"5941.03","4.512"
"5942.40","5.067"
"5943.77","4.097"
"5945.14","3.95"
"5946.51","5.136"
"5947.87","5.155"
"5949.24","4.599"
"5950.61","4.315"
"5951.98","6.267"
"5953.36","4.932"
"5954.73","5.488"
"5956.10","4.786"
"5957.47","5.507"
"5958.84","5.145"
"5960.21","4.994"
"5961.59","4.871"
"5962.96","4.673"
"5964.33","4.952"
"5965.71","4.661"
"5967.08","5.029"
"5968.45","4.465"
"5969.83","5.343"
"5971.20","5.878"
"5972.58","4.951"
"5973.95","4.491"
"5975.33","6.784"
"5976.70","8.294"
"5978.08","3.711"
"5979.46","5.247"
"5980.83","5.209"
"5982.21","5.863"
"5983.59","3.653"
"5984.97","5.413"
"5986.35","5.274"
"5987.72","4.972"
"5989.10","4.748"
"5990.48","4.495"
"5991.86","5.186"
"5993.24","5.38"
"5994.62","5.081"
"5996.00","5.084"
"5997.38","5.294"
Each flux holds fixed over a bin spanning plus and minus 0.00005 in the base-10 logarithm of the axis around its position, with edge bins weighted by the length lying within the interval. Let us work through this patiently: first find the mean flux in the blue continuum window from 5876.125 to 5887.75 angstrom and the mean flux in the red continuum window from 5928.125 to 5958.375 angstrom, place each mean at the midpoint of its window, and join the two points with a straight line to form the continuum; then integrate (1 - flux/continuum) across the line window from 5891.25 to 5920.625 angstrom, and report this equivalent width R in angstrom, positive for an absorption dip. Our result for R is 1.28 angstrom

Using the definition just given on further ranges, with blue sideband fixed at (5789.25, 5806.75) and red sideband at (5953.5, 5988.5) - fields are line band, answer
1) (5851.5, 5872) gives 0.08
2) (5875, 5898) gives 3.65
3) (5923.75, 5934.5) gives 0.58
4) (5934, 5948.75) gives 1.11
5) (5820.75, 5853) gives -0.75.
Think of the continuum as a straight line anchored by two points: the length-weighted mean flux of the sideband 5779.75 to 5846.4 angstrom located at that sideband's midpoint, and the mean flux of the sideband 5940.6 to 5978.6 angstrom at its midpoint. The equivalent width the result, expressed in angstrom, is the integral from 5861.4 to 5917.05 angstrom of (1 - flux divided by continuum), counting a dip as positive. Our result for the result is 4.7 angstrom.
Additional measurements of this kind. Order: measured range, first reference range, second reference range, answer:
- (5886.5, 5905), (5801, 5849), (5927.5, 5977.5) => 4.0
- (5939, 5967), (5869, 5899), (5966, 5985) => 1.0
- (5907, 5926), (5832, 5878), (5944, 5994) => 0.2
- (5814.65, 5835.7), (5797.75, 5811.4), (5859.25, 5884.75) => -0.9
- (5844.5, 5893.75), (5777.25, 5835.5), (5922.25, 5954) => 2.1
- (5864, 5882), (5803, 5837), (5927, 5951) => -0.4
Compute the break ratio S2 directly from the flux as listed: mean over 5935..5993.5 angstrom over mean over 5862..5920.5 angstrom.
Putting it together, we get 1.08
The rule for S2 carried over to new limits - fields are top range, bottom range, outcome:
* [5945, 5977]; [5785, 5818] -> 1.03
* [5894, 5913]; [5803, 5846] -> 0.89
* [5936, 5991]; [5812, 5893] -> 1.03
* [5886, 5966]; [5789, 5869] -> 0.93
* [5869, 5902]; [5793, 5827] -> 0.86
